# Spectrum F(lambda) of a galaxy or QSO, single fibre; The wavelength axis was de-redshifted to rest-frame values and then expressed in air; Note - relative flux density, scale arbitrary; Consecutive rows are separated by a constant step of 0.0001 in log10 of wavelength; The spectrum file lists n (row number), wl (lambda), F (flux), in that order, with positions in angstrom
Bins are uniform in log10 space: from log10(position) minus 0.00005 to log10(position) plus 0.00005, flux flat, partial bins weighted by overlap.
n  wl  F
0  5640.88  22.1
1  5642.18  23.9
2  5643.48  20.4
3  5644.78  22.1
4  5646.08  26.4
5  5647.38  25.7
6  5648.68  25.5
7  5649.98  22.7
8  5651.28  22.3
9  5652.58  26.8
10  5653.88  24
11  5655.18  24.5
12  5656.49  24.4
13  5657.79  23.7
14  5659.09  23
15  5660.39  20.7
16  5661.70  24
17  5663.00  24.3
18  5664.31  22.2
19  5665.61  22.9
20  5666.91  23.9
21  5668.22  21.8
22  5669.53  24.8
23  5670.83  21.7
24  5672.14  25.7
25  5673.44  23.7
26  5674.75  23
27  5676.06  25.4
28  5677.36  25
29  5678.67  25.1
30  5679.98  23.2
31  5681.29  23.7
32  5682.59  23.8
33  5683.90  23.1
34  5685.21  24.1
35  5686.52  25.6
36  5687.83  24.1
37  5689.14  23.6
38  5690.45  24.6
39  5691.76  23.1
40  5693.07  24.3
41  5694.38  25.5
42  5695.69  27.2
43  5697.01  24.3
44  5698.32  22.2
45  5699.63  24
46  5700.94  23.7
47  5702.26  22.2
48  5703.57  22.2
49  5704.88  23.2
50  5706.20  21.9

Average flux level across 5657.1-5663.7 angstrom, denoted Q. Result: 23.1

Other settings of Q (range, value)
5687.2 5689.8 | 23.8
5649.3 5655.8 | 24.1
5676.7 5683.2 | 24.2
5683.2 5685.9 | 23.6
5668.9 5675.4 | 23.8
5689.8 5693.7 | 24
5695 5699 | 24.6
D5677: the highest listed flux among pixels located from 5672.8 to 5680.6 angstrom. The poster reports 25.4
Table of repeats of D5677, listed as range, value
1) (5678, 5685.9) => 25.1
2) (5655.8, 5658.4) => 24.4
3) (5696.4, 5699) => 24.3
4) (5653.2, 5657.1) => 24.5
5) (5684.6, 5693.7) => 25.6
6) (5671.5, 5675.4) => 25.7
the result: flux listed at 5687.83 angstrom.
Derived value 24.1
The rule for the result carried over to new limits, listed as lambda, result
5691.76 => 23.1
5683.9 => 23.1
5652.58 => 26.8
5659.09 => 23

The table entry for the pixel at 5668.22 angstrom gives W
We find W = 21.8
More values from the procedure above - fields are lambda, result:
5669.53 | 24.8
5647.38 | 25.7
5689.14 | 23.6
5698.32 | 22.2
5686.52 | 25.6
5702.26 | 22.2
